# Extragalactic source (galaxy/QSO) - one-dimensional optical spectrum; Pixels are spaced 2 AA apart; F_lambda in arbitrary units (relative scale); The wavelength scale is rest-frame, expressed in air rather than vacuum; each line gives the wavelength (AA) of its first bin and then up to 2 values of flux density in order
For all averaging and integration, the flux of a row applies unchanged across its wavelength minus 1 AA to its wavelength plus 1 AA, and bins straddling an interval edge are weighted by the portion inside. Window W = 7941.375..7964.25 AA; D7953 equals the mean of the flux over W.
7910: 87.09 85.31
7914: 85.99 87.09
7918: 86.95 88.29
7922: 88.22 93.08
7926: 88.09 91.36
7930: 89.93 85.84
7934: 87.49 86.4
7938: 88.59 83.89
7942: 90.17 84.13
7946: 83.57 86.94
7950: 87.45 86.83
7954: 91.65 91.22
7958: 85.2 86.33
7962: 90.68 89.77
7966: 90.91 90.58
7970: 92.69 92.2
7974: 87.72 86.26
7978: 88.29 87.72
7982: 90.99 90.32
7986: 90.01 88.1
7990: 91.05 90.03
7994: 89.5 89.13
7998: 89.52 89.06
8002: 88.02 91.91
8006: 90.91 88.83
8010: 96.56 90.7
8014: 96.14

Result 87.7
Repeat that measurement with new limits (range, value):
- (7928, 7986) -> 88.4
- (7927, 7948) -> 87.1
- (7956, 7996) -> 89.4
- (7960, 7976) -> 90.1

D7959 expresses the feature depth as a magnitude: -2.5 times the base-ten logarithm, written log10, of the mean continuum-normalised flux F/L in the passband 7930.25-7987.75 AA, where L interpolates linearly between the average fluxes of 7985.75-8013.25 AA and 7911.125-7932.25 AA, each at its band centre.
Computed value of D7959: 0.01 mag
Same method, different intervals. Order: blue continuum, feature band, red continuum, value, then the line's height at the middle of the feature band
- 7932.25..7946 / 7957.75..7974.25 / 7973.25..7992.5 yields -0.022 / 88.1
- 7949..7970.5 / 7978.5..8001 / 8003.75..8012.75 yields 0.016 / 90.9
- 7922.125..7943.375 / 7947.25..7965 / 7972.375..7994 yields 0.003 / 88.8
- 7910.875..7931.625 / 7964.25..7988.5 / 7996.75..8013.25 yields 0.003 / 89.9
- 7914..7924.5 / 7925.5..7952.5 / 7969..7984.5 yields 0.019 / 88.7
